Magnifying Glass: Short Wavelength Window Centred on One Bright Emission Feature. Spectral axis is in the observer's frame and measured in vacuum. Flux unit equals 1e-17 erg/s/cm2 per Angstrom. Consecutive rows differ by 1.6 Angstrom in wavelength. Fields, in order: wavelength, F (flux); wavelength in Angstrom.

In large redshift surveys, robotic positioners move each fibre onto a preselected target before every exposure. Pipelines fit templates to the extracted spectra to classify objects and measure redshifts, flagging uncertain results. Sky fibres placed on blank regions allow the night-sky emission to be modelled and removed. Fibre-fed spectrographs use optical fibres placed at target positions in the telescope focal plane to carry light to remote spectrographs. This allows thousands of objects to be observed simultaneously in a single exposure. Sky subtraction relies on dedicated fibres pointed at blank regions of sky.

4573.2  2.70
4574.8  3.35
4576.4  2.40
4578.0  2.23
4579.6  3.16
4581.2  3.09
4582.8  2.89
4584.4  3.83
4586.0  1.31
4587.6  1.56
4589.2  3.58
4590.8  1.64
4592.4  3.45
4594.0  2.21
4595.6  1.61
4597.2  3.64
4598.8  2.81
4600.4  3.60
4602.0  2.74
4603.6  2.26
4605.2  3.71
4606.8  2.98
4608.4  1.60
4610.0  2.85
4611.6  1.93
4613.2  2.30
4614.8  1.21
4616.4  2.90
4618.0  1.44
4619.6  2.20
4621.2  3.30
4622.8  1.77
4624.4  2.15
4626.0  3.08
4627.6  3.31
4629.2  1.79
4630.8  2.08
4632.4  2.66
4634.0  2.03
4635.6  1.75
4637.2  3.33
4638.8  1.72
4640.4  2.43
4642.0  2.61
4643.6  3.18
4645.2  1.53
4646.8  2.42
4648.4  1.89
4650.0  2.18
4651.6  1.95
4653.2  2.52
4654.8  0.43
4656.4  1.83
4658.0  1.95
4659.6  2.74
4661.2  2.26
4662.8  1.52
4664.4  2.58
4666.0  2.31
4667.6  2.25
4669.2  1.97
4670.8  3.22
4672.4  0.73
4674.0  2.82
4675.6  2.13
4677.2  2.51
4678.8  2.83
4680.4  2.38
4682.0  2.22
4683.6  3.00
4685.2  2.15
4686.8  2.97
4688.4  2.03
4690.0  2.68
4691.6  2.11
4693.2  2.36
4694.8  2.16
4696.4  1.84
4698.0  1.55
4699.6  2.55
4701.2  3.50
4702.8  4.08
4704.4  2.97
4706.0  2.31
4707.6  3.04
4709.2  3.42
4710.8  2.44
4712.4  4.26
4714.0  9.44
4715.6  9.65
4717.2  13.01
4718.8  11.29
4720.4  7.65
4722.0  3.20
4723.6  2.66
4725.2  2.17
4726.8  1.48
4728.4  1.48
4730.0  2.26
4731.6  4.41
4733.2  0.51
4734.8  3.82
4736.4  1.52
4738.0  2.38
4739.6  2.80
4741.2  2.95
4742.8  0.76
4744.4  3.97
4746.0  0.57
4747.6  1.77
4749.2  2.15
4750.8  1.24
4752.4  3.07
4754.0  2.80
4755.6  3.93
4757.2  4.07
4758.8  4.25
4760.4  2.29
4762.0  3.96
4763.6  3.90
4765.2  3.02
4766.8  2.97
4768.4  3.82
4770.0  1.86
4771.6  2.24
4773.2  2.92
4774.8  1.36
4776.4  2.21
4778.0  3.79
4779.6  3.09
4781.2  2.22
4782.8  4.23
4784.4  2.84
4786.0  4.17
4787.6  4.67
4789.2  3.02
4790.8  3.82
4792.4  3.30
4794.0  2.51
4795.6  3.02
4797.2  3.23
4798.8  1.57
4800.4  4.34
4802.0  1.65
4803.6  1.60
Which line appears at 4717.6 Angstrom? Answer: [O II]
